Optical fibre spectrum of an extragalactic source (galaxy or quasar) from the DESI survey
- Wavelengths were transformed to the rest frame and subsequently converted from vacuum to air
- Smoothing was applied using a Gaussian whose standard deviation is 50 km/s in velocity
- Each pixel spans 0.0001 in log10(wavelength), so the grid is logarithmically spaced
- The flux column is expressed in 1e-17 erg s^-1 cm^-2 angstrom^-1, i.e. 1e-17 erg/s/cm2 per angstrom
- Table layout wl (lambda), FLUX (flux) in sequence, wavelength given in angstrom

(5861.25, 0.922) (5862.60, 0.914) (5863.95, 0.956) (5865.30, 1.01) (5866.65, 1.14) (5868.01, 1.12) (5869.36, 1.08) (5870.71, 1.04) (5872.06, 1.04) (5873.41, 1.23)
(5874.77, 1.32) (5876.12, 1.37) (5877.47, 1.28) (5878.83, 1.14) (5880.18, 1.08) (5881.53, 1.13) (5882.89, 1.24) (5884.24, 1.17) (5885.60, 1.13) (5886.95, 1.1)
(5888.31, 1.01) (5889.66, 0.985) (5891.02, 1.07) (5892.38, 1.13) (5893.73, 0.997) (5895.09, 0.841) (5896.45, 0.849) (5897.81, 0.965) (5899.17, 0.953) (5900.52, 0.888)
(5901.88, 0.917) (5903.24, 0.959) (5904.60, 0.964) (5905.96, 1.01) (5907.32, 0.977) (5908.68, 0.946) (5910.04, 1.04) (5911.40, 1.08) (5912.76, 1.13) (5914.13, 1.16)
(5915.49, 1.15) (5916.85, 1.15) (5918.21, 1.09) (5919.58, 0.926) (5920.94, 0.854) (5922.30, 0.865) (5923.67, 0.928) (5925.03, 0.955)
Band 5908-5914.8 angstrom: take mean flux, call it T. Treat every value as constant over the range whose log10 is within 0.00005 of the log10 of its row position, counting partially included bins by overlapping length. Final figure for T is 1.07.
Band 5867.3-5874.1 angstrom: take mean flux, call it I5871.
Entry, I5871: 1.1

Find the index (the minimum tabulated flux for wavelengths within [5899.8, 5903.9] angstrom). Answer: 0.888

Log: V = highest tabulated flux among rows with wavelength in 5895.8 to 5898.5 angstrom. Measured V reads 0.965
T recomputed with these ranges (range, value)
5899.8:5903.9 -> 0.923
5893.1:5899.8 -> 0.919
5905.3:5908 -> 0.993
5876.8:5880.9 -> 1.17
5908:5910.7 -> 0.993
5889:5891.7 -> 1.03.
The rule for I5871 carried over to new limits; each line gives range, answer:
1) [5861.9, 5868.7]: 1.03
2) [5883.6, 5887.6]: 1.13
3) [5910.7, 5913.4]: 1.11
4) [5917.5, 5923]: 0.934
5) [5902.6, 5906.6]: 0.977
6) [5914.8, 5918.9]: 1.13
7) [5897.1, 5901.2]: 0.936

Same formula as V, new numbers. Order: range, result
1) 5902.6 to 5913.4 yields 1.13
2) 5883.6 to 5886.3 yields 1.17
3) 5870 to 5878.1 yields 1.37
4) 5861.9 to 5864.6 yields 0.956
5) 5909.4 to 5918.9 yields 1.16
